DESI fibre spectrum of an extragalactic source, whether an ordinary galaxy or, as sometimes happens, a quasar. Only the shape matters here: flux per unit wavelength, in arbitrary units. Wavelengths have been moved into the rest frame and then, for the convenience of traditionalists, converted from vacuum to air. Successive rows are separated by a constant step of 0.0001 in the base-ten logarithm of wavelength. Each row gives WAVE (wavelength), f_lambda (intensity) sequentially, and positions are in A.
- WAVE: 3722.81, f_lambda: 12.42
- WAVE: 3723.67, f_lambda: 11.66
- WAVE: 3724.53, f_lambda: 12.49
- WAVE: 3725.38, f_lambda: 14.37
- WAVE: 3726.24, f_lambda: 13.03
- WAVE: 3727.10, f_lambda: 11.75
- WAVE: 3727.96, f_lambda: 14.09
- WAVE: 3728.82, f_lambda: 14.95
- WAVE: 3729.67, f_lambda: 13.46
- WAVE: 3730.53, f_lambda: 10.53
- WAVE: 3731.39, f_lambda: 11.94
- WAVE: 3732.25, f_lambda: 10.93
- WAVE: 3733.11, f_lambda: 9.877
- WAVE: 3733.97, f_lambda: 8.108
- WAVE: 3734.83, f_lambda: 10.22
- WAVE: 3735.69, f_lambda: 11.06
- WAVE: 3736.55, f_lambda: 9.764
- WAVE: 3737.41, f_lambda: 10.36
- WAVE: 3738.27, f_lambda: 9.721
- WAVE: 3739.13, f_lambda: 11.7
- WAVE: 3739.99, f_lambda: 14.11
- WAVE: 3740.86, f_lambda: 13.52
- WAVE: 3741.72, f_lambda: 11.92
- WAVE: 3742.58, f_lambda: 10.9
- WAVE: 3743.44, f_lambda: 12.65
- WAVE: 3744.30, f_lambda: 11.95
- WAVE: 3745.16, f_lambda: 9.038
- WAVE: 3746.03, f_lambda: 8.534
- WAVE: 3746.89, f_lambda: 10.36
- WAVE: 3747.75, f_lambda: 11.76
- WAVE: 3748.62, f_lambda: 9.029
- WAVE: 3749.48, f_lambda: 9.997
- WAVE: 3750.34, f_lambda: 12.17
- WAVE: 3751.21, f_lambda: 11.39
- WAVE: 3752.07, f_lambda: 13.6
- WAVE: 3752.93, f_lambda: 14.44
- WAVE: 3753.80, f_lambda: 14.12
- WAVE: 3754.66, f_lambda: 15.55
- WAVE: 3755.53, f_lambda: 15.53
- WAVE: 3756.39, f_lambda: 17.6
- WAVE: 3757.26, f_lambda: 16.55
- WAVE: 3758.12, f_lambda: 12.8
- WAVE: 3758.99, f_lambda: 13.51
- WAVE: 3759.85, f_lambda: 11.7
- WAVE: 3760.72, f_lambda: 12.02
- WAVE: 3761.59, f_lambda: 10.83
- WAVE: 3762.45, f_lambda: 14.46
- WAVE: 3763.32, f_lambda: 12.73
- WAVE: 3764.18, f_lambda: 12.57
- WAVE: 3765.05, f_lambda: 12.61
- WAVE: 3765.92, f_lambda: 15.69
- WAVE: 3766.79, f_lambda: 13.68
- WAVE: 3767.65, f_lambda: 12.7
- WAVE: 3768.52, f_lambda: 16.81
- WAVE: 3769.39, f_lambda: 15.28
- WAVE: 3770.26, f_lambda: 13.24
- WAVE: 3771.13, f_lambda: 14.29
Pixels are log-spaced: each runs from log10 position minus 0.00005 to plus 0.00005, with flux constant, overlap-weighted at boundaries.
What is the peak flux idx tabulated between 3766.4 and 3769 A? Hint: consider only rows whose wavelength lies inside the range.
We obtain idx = 16.81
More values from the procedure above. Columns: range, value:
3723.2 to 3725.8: 14.37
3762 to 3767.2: 15.69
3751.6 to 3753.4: 14.44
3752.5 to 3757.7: 17.6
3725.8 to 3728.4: 14.09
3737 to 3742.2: 14.11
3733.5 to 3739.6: 11.7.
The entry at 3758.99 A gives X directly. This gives 13.51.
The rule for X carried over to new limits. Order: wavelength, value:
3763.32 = 12.73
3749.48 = 9.997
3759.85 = 11.7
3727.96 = 14.09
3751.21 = 11.39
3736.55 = 9.764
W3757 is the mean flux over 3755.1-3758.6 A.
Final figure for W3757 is 15.6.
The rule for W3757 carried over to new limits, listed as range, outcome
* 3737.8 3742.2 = 12.2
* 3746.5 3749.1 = 10.4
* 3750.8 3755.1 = 13.8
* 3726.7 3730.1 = 13.6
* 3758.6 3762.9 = 12.5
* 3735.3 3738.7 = 10.2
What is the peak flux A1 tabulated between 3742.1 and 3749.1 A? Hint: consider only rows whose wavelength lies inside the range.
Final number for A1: 12.65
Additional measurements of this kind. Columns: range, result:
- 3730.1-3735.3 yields 11.94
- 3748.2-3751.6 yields 12.17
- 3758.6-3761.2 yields 13.51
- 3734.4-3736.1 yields 11.06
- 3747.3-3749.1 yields 11.76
